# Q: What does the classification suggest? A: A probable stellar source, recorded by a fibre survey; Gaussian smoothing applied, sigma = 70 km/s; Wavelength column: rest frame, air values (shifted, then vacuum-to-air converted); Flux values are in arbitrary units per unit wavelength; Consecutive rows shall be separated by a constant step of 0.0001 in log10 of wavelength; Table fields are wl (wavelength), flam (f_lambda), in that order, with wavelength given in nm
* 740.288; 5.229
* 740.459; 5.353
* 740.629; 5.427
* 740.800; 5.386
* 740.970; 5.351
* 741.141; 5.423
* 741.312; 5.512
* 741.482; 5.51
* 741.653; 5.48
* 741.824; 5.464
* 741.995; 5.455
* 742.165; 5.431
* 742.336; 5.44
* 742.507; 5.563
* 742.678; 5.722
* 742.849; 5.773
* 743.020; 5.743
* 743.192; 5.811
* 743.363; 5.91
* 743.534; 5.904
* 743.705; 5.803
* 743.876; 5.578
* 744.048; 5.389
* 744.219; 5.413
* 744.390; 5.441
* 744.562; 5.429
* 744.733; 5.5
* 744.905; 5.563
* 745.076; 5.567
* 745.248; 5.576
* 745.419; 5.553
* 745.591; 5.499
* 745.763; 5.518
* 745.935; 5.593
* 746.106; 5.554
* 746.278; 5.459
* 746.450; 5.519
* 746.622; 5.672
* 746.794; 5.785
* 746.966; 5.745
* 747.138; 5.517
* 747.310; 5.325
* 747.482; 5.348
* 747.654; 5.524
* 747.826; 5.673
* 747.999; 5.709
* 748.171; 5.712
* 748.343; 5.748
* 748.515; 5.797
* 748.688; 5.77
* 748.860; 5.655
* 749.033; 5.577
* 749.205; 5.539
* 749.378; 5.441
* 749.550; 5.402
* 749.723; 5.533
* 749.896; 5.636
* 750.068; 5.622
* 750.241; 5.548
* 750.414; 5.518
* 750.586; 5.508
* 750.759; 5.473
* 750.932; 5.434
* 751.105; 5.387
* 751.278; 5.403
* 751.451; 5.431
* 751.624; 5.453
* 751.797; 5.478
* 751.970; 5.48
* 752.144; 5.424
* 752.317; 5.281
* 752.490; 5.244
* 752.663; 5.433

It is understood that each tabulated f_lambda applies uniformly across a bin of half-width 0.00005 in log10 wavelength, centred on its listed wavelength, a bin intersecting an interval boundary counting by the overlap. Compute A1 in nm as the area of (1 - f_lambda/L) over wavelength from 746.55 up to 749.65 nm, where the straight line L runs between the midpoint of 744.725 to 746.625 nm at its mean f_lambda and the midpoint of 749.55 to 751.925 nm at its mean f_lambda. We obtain -0.05 nm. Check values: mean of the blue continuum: 5.54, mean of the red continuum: 5.49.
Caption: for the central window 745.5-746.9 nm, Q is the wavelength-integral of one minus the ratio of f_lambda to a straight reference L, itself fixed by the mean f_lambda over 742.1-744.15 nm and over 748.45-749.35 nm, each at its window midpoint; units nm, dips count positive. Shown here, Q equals 0.02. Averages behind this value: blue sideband 5.67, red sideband 5.65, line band 5.57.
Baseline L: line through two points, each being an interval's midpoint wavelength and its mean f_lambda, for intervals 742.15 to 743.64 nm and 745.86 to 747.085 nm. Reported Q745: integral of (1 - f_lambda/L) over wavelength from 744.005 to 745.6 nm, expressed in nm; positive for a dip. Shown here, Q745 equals 0.05 nm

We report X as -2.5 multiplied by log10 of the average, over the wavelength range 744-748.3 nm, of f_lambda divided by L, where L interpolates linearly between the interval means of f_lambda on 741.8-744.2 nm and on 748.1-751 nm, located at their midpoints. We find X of 0.013 mag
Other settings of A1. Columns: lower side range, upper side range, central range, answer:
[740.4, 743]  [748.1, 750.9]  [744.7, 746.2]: -0.002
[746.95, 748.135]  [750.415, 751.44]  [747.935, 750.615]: -0.055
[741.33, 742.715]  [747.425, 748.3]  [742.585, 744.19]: -0.057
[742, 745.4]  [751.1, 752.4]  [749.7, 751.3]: -0.018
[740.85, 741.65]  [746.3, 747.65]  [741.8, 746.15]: -0.069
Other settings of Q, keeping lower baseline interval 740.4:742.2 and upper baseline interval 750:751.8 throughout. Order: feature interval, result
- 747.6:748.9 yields -0.057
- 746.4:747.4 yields -0.025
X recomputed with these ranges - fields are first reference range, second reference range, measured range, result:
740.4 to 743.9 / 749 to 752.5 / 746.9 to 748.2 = -0.010 mag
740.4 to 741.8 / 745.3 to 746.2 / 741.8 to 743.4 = -0.031 mag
